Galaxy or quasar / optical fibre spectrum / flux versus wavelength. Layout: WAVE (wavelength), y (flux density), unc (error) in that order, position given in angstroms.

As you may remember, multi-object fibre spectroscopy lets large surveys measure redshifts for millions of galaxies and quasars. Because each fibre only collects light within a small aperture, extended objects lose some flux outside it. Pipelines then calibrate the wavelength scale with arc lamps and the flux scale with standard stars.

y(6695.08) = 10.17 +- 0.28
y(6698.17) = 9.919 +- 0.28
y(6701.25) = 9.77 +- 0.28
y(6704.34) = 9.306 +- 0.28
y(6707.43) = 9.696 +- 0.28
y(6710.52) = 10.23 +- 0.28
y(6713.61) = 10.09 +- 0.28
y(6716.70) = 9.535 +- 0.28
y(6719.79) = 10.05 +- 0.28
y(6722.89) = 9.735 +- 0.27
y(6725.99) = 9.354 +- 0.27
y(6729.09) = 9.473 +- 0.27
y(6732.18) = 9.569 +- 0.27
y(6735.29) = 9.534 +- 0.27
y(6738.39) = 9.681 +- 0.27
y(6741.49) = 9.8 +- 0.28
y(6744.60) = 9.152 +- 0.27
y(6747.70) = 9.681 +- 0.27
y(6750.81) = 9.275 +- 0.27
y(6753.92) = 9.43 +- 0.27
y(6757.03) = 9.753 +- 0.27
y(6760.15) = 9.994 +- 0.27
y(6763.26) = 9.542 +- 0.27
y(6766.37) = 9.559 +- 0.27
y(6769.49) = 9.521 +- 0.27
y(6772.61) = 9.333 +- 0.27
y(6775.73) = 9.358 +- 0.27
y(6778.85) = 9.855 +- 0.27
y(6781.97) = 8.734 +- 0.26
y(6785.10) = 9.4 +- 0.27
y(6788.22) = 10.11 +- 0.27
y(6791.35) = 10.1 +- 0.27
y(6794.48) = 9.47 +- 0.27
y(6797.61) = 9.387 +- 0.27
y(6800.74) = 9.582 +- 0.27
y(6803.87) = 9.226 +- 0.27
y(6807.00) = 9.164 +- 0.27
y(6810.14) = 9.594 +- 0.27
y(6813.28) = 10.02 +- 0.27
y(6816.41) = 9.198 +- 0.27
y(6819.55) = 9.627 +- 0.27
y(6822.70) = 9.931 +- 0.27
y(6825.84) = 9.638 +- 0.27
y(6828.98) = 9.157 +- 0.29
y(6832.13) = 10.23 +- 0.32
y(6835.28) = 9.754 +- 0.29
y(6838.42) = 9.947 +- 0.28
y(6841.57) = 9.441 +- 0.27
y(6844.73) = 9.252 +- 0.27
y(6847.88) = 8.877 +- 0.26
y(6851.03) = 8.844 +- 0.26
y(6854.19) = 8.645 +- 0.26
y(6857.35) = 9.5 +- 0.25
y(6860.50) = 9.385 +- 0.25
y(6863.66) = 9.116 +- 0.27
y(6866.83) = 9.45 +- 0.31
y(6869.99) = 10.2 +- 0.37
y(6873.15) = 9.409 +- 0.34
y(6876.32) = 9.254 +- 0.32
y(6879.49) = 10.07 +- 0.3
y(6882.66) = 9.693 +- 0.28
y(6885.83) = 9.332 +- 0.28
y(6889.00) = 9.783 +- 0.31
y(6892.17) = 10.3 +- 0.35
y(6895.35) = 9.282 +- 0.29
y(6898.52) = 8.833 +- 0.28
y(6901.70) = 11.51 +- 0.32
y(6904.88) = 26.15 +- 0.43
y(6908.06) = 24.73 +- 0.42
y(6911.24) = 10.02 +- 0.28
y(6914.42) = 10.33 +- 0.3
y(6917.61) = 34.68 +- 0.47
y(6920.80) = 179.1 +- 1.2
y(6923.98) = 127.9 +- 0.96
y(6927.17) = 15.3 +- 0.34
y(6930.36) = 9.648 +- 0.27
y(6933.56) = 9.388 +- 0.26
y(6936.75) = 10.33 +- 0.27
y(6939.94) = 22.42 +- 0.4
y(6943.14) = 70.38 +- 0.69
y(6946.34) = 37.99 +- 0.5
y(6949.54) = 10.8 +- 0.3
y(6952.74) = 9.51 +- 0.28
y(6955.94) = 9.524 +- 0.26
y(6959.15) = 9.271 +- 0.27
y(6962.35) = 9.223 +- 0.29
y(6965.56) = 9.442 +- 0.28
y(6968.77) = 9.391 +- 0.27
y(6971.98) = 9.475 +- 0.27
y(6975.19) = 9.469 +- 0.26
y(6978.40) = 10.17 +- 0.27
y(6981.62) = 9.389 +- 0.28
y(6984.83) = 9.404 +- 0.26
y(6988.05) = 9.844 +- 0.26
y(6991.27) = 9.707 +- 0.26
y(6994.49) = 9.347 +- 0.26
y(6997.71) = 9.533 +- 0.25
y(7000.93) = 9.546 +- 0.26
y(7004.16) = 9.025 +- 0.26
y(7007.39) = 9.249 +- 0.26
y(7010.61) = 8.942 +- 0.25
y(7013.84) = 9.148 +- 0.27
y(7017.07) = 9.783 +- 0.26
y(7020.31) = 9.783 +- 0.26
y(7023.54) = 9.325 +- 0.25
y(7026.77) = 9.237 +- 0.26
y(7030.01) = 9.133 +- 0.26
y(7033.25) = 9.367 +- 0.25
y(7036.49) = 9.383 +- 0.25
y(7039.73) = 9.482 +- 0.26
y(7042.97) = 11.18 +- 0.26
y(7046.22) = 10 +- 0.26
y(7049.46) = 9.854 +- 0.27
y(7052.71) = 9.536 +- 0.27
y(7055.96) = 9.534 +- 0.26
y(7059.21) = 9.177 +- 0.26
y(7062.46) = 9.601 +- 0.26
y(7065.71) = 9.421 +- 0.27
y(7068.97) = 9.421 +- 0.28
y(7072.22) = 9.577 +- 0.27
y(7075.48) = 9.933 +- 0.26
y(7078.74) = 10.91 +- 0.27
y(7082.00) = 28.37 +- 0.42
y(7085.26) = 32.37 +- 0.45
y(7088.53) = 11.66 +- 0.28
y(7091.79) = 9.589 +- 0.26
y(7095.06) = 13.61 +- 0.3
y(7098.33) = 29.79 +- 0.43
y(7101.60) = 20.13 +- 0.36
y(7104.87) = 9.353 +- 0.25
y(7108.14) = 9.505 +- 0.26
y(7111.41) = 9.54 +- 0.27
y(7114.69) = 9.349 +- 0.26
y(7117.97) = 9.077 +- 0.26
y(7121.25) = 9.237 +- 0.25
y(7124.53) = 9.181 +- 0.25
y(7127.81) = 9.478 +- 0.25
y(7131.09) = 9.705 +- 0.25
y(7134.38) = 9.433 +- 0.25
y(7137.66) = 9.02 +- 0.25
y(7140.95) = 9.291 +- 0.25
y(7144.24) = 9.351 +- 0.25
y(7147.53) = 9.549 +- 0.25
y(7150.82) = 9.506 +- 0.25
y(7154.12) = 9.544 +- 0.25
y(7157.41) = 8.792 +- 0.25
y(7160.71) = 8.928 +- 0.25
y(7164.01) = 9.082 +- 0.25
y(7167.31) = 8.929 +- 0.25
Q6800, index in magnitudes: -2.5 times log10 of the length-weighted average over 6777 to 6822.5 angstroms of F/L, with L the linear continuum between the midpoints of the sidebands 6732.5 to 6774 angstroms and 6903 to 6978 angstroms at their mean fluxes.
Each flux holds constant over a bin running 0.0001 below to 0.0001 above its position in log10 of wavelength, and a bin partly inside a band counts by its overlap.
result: 0.43 mag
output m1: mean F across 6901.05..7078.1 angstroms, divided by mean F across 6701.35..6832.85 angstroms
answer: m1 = 1.85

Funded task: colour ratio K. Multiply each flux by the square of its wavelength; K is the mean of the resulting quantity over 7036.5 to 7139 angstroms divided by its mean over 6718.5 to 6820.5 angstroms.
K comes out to 1.4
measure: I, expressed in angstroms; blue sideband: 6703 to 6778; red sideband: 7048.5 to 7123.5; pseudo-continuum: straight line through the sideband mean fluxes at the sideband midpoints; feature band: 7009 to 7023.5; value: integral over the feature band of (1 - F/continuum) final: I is 3.4 angstroms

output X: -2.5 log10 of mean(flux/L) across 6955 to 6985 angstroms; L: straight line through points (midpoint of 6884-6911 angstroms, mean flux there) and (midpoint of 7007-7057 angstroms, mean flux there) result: 0.20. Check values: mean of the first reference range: 13.5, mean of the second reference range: 9.57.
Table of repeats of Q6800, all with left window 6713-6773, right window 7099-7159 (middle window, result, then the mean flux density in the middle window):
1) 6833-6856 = 0.056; 9.28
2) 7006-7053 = 0.059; 9.56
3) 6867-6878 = 0.025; 9.6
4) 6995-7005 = 0.073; 9.39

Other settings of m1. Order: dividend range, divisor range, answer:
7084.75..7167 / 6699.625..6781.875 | 1.19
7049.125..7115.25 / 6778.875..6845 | 1.41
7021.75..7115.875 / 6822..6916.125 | 1.15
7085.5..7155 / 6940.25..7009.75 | 0.84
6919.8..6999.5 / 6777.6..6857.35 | 2.55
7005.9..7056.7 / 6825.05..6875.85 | 1.01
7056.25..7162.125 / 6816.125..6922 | 0.75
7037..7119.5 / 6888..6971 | 0.47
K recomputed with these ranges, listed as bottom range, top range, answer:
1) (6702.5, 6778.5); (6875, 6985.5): 2.50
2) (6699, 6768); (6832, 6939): 2.19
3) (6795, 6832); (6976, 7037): 1.05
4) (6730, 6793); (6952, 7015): 1.05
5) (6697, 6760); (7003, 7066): 1.08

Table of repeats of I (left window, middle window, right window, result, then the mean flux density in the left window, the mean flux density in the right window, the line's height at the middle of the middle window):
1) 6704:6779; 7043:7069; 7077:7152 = 5.7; 9.62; 12.9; 12.4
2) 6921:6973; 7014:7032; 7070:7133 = 9.9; 28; 13.6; 21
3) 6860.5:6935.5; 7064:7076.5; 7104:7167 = 3.6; 24.6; 9.3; 13.5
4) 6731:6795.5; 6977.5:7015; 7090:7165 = 3.5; 9.56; 10.9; 10.4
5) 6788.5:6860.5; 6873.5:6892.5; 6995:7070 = -0.4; 9.49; 9.51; 9.49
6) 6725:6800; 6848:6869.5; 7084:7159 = 2.1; 9.55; 11.9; 10.2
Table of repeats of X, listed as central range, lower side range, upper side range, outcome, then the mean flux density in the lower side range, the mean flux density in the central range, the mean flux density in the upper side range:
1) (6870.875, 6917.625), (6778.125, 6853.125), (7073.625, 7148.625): -0.22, 9.51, 12.8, 12.9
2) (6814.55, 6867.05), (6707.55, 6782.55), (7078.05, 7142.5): 0.13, 9.61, 9.41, 13.5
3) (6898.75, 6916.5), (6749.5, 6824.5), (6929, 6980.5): -0.16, 9.55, 16.4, 16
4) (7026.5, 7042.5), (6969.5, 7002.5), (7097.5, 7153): 0.07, 9.59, 9.46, 10.9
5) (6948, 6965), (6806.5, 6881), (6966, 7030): -0.02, 9.49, 9.65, 9.45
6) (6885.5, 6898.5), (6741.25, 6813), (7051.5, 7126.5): 0.13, 9.53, 9.61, 13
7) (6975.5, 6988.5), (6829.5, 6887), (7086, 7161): 0.07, 9.46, 9.67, 11.3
